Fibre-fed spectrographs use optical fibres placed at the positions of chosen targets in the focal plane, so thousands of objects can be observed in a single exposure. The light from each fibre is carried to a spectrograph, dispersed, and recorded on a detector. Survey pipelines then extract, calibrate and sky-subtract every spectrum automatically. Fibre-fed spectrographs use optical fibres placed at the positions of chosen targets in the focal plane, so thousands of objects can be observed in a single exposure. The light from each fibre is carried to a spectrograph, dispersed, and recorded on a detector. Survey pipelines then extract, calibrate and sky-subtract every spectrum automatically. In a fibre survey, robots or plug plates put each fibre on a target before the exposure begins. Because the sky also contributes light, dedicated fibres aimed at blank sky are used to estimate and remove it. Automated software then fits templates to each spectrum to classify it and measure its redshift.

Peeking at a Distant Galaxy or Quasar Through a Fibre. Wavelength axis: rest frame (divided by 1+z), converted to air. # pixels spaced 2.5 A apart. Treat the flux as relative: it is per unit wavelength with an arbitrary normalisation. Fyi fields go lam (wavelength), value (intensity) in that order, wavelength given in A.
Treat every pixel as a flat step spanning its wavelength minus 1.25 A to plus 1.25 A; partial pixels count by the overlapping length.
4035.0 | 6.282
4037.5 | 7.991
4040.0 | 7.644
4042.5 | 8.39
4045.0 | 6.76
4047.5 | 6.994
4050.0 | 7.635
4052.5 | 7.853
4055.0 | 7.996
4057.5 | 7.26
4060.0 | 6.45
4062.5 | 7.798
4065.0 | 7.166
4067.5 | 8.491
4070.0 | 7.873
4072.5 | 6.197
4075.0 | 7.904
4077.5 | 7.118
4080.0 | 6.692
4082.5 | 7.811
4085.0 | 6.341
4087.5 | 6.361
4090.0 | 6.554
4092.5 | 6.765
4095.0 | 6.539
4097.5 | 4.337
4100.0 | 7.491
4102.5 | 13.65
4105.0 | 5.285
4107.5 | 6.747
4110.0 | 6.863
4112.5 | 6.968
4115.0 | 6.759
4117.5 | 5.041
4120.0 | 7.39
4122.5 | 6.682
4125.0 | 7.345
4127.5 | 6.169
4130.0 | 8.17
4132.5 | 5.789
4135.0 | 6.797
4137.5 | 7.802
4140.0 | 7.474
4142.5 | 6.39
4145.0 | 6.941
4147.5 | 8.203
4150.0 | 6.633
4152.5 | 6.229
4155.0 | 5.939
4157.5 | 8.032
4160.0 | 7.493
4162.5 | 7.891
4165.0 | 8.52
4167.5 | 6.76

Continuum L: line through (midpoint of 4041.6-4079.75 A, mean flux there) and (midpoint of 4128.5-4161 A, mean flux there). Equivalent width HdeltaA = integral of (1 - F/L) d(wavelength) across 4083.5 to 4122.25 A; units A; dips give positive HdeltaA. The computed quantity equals 2.0 A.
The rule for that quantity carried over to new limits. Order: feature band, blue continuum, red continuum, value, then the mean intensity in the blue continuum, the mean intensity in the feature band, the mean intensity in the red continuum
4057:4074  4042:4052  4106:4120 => -0.4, 7.4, 7.33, 6.54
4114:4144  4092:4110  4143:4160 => 1.2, 7.25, 6.82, 7.01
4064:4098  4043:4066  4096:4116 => 1.8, 7.36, 6.92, 7.26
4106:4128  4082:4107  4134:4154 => 1.3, 7.08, 6.66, 7.05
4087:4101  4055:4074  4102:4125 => 1.7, 7.37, 6.32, 7.06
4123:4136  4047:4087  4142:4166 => 0.8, 7.34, 6.85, 7.24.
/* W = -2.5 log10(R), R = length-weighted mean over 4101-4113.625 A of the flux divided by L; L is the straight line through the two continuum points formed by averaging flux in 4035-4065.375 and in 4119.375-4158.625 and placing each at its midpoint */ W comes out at -0.11 mag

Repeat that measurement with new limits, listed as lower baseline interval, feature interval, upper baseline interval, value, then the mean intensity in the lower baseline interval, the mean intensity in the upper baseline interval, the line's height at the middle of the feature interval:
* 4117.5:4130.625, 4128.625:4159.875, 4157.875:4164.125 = 0.05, 6.9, 7.79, 7.39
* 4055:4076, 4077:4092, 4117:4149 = 0.08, 7.42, 6.98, 7.3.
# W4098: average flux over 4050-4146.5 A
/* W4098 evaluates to 7.1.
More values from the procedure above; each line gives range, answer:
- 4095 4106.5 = 7.55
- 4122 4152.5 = 7.01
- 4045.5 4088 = 7.3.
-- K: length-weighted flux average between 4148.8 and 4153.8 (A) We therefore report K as 6.42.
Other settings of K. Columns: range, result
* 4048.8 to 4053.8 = 7.75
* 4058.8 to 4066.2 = 7.14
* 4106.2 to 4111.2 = 6.79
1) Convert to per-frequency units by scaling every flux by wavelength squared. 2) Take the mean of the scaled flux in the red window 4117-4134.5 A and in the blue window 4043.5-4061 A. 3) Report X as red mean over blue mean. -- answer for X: 1.0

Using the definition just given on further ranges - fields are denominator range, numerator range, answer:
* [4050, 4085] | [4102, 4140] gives 0.98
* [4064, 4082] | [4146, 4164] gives 1.02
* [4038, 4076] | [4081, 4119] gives 0.94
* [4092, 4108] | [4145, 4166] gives 1.03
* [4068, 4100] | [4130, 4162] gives 1.07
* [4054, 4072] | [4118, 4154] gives 0.96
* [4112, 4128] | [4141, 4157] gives 1.04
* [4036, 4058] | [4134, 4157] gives 0.96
